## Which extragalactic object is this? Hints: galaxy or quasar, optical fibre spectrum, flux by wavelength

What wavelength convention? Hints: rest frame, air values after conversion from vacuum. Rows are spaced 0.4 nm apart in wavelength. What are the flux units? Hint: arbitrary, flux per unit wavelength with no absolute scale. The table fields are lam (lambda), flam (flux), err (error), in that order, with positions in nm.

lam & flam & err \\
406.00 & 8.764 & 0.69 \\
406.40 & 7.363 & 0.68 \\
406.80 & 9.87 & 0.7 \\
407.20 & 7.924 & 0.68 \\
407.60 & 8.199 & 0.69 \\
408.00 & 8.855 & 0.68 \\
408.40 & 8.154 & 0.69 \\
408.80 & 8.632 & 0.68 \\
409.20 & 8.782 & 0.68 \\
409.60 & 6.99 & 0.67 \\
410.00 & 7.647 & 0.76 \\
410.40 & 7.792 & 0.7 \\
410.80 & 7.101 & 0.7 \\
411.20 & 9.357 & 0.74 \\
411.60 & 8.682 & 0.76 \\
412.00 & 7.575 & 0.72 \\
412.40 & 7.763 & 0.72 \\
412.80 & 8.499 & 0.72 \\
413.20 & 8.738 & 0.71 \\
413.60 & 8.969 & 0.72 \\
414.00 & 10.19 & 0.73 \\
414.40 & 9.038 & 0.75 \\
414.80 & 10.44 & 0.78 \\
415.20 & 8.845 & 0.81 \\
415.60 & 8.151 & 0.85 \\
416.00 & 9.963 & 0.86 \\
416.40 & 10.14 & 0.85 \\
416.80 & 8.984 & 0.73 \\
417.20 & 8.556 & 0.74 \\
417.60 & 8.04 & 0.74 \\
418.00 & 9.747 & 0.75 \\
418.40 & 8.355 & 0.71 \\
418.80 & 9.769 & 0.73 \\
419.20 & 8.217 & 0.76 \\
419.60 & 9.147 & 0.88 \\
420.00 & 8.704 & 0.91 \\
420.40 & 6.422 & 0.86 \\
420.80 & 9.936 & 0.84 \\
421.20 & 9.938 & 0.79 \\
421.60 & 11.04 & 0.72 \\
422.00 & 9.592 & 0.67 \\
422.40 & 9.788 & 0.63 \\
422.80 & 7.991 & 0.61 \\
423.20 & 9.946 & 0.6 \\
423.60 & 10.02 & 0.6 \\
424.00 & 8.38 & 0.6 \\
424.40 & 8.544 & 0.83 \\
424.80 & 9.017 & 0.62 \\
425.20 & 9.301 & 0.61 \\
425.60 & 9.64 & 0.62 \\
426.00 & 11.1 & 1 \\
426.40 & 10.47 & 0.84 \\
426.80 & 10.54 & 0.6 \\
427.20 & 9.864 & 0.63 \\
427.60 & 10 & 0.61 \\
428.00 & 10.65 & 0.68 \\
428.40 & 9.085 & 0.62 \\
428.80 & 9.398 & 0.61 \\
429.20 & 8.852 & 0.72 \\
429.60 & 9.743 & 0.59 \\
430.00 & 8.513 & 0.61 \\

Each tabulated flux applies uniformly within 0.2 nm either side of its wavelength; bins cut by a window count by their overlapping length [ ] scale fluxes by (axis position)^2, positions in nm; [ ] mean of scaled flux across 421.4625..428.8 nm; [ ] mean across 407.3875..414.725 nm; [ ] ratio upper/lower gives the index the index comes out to 1.2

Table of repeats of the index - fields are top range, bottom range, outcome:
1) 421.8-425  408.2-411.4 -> 1.21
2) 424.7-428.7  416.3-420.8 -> 1.18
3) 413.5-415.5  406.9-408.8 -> 1.16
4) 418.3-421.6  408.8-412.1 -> 1.17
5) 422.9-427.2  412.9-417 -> 1.09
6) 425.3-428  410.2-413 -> 1.36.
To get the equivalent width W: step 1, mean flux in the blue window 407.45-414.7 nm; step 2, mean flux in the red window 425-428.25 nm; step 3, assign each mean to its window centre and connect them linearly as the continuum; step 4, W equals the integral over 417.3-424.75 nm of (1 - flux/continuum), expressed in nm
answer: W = 0.36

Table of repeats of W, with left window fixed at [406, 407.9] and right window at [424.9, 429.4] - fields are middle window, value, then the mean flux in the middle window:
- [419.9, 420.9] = 0.13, 8.16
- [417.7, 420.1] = 0.08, 8.96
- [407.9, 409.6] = 0.03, 8.4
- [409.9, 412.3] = 0.19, 8.03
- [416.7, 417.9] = 0.08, 8.59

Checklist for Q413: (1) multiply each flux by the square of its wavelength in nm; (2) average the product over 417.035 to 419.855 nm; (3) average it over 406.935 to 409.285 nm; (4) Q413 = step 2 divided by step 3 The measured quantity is 1.1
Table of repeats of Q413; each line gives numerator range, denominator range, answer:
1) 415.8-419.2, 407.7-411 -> 1.19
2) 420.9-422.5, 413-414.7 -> 1.13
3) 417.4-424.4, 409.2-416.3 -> 1.10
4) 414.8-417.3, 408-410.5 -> 1.18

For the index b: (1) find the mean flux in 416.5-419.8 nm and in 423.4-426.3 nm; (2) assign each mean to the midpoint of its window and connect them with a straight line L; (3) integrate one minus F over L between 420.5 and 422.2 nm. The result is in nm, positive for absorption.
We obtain -0.14 nm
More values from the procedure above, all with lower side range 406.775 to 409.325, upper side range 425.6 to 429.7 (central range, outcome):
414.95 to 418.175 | 0.03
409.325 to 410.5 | 0.15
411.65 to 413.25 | 0.13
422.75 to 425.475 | 0.17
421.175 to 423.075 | -0.02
